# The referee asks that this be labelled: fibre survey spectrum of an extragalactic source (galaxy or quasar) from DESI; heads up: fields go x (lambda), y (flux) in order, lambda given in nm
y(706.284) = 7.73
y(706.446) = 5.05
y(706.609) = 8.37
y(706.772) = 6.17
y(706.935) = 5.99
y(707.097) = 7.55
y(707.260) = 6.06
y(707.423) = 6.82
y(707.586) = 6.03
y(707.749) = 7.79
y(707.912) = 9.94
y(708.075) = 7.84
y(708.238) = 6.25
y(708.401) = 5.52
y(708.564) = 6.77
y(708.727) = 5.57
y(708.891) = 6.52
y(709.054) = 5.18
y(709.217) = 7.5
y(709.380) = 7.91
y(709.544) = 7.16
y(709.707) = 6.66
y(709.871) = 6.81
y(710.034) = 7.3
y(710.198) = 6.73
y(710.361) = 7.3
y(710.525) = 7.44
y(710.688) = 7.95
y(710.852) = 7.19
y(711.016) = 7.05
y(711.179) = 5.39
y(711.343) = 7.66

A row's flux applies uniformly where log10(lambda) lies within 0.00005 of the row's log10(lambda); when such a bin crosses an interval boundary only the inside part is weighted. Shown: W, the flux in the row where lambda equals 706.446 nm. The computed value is 5.05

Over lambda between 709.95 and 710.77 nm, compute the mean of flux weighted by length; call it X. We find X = 7.35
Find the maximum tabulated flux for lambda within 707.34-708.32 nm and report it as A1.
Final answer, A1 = 9.94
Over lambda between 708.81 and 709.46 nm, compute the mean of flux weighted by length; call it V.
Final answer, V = 6.78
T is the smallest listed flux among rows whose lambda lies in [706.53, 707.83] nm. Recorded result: 5.99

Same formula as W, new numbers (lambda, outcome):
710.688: 7.95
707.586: 6.03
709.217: 7.5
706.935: 5.99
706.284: 7.73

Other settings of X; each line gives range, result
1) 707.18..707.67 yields 6.31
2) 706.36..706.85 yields 6.55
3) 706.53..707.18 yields 7.01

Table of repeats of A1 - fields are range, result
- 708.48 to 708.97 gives 6.77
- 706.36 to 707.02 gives 8.37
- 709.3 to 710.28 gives 7.91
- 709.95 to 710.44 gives 7.3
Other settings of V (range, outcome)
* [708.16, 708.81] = 6.02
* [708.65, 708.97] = 6.03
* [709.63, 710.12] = 6.92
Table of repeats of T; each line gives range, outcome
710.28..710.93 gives 7.19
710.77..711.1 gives 7.05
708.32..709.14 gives 5.18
